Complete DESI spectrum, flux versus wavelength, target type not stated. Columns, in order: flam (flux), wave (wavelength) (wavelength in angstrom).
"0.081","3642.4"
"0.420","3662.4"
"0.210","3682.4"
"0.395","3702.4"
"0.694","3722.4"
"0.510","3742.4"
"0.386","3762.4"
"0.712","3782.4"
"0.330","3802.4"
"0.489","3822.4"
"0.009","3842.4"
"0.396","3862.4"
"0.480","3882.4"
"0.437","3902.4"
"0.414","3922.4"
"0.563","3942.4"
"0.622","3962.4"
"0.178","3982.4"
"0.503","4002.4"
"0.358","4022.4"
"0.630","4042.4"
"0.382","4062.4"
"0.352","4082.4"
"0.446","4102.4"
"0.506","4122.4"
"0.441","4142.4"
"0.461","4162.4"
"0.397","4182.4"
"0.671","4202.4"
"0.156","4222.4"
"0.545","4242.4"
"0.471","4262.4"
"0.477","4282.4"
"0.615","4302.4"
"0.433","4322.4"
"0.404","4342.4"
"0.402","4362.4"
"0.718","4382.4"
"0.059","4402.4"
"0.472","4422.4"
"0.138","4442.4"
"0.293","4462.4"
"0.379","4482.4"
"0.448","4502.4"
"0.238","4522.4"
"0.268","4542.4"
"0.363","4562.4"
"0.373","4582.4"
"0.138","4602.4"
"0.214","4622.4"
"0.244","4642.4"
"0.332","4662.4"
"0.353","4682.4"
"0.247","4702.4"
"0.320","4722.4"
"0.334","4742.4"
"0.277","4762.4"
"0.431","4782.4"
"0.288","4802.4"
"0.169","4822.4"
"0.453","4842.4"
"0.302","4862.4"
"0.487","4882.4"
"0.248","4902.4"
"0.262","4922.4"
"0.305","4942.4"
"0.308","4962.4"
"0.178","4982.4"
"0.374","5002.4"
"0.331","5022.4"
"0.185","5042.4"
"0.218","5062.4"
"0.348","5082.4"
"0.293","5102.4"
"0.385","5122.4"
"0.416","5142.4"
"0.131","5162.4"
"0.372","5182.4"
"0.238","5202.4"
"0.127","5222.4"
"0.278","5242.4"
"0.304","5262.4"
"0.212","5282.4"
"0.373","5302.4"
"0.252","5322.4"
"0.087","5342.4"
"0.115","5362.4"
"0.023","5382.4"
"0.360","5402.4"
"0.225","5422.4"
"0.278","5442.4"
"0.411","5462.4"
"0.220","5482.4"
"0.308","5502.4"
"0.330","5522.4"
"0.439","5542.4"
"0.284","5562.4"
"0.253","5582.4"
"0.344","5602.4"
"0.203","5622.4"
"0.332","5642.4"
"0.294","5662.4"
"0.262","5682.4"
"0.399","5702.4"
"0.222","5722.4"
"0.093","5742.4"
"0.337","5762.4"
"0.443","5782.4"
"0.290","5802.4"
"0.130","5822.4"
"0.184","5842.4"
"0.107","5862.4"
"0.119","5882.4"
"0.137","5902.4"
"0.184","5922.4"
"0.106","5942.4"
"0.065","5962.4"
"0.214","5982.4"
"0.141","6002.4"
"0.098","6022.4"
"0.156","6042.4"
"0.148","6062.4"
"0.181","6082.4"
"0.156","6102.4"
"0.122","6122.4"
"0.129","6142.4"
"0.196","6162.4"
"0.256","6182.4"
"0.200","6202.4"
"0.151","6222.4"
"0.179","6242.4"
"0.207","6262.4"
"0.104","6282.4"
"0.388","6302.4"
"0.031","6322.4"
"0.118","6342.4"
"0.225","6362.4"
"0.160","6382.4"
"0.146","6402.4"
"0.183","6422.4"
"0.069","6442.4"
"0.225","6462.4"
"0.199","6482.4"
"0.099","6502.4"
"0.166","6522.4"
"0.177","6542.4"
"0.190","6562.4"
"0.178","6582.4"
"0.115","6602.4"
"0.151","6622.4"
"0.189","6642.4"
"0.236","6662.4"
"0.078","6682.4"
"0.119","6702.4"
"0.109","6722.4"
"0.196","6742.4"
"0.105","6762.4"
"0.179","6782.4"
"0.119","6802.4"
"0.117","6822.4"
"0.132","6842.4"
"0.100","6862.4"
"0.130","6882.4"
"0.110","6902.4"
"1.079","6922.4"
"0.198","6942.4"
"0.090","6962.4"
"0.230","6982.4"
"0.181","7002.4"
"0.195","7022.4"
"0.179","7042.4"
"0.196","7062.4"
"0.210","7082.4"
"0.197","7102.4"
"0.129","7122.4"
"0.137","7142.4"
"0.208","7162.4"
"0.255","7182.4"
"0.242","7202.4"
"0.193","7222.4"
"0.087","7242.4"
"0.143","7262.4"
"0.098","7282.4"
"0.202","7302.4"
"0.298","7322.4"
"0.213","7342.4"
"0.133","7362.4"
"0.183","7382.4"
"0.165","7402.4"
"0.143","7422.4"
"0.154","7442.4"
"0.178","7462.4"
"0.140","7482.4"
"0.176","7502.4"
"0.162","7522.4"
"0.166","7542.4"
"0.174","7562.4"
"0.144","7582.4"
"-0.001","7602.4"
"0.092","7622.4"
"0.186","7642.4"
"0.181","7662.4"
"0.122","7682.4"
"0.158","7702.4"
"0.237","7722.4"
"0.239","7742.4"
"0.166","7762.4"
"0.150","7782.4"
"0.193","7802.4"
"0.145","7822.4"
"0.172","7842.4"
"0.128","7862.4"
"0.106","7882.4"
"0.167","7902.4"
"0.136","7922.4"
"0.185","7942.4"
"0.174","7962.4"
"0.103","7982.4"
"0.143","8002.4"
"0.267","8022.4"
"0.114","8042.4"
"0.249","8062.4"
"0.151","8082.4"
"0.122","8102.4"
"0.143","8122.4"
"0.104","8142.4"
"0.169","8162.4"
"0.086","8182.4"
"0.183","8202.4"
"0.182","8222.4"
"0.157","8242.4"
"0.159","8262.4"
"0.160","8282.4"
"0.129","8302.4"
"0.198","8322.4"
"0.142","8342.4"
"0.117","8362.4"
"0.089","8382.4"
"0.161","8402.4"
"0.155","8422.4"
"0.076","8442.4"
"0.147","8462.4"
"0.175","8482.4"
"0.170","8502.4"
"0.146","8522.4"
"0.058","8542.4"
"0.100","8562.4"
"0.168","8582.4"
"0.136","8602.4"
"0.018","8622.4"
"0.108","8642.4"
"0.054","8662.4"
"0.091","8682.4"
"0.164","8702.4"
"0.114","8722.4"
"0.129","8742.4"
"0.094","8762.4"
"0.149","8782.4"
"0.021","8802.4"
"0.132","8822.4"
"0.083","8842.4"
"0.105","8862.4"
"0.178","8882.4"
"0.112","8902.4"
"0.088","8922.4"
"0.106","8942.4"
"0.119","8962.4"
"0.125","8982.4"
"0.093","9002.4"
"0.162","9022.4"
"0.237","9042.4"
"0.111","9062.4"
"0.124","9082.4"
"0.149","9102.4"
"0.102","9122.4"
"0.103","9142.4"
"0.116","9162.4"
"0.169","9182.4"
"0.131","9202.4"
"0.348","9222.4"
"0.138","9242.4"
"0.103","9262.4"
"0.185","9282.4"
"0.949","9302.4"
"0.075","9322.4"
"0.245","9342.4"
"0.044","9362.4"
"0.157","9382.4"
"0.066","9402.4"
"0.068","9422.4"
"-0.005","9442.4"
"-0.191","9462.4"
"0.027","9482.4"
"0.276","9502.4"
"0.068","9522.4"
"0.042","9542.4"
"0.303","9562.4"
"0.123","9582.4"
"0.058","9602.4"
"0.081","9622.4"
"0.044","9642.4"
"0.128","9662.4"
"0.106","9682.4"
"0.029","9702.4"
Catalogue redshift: 0.86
